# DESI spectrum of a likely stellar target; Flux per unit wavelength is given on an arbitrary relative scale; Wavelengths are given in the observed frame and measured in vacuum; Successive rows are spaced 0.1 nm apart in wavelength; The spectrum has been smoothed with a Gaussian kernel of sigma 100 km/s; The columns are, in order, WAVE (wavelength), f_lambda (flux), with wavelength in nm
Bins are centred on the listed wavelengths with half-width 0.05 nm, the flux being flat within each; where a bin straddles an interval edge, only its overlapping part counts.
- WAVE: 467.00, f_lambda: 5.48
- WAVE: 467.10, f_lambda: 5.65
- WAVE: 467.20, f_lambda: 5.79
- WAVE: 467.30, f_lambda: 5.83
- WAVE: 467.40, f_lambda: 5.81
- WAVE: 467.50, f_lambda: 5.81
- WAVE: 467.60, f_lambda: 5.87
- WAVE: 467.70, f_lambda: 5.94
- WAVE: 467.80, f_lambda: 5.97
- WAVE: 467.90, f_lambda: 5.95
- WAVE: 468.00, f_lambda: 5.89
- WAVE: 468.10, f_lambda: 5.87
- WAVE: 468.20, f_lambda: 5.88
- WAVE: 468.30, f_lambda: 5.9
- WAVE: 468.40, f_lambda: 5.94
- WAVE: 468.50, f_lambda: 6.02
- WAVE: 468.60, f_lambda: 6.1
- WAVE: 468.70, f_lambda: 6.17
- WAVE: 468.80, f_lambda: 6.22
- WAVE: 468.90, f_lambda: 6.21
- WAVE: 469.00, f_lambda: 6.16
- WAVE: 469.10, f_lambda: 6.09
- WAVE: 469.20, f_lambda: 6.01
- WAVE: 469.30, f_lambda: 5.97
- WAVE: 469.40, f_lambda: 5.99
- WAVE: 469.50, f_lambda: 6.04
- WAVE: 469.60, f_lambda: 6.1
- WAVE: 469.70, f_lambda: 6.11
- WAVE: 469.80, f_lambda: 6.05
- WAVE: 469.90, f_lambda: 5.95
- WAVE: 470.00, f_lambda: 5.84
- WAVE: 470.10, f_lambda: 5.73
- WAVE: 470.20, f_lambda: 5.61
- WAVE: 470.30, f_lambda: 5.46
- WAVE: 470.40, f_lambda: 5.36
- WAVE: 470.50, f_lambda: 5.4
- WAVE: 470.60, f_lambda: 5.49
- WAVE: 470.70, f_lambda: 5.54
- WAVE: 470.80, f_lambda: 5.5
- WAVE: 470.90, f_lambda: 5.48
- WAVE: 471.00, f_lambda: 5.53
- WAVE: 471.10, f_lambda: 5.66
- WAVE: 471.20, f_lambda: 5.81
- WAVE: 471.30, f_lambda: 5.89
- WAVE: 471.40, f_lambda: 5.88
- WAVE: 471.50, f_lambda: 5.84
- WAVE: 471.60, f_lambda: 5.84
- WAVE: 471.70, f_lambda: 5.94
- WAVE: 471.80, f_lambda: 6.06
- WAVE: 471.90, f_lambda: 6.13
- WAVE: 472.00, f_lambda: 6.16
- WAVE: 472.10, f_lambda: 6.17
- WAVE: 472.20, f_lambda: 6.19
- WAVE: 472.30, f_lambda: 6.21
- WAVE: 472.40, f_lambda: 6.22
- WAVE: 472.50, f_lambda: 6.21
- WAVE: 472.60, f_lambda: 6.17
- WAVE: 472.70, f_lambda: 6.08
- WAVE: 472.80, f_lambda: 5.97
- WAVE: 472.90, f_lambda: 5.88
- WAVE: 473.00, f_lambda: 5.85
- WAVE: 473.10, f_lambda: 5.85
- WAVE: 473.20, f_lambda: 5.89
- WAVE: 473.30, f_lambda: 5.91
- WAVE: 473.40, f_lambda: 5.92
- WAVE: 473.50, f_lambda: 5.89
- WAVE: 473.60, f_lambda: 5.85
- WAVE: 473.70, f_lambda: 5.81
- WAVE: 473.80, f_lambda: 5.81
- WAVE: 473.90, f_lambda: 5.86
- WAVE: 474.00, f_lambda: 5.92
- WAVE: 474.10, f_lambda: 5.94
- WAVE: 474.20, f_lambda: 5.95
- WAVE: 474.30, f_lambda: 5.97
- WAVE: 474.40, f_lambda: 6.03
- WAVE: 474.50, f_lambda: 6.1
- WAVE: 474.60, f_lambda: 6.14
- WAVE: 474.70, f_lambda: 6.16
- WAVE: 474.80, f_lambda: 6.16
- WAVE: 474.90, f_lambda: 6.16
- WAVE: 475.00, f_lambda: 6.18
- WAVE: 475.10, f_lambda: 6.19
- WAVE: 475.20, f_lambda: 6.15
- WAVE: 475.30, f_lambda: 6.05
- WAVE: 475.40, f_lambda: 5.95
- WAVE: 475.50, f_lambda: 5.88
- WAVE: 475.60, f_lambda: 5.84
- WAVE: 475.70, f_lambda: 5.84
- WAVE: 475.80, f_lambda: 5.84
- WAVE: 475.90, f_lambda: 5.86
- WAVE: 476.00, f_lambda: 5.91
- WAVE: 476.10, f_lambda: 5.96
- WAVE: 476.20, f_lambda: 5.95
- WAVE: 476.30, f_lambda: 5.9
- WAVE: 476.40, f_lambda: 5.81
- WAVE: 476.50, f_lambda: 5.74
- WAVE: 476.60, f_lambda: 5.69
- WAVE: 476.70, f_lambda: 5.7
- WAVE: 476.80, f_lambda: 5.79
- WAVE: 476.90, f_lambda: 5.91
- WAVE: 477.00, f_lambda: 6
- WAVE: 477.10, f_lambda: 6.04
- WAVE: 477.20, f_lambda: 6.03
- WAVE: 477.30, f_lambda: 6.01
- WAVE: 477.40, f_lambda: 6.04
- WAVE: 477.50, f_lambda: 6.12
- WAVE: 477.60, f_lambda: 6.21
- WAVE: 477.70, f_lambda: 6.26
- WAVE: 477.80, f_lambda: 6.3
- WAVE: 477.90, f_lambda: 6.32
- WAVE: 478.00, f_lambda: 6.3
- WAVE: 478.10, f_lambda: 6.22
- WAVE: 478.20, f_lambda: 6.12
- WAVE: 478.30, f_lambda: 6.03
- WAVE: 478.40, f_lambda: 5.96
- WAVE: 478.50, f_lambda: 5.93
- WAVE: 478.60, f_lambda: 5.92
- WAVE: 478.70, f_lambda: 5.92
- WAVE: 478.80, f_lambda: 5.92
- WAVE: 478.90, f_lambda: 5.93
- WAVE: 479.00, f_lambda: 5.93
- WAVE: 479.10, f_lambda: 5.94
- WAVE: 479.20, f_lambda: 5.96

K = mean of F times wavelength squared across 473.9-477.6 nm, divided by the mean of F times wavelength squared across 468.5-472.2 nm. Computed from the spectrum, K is 1.04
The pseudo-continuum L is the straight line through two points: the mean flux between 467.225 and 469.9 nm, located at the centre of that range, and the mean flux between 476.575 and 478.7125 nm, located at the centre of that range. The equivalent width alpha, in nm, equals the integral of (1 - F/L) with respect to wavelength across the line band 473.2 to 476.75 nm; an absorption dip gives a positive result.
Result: 0.051 nm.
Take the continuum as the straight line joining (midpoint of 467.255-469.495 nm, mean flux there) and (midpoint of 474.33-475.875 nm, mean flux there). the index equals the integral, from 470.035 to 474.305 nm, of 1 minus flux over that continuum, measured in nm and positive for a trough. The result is 0.11 nm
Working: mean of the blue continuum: 5.98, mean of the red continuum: 6.04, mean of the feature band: 5.86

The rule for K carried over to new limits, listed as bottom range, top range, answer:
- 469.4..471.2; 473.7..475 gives 1.07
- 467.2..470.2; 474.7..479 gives 1.04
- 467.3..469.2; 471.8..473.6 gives 1.03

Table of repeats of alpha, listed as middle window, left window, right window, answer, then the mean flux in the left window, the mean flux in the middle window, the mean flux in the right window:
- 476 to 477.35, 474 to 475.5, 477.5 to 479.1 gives 0.04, 6.07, 5.89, 6.08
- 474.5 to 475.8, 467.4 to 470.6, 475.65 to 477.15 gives -0.04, 5.91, 6.05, 5.86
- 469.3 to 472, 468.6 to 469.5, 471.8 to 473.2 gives 0.13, 6.1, 5.79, 6.08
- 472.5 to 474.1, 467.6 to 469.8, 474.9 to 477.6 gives 0.01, 6.02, 5.92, 5.95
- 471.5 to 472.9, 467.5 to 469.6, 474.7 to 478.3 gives -0.02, 6.01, 6.09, 6.01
